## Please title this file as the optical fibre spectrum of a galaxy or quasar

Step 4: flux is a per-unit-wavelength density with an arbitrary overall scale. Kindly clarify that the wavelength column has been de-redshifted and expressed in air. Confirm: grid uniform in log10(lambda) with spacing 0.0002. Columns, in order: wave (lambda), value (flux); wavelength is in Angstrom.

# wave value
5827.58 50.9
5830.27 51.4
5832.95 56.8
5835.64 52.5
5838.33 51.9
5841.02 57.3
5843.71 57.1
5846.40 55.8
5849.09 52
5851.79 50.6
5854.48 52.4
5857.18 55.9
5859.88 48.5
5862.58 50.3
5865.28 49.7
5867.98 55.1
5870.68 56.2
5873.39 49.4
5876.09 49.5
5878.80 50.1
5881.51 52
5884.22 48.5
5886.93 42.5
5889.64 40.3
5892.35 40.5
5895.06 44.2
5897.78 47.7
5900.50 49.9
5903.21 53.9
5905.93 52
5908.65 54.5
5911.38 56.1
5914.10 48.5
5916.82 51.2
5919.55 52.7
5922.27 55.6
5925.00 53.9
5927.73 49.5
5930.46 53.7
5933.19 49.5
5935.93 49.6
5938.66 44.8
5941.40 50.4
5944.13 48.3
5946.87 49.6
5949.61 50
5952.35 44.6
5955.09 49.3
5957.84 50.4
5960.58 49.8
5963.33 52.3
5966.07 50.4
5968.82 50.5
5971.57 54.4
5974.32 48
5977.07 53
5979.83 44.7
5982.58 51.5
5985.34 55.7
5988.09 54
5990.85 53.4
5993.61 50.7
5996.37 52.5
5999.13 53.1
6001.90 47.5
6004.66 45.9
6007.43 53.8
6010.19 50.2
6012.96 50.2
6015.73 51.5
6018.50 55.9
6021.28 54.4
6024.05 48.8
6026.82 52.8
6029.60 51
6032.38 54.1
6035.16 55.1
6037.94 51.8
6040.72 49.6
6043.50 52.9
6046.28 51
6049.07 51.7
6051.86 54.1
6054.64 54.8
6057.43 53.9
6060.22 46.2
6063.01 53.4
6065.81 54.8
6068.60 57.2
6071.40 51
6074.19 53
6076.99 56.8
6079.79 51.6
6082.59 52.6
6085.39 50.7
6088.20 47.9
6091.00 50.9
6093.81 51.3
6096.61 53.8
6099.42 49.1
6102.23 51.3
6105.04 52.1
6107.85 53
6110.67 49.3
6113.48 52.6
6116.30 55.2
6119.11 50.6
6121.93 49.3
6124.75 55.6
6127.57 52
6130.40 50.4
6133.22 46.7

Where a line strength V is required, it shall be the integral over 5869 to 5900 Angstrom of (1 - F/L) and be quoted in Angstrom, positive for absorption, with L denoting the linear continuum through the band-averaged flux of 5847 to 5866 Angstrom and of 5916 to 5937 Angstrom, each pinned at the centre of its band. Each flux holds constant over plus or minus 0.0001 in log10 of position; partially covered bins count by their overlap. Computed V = 2.5 Angstrom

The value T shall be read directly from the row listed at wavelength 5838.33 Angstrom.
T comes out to 51.9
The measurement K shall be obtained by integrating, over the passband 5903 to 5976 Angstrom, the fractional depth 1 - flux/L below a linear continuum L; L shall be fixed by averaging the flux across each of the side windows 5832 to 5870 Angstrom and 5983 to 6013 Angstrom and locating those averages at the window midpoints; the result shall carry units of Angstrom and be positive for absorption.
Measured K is 2.0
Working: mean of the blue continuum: 53.3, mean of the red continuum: 51.6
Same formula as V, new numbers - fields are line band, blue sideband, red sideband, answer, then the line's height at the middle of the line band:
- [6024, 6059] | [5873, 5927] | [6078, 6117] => -1.1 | 51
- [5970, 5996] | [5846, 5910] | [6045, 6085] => 0.0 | 51.6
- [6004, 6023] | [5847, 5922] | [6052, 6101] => -0.1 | 51.7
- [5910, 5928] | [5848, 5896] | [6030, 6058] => -0.9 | 50.3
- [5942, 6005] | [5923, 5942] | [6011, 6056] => 0.9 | 51.2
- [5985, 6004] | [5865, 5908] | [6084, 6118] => -0.7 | 50.2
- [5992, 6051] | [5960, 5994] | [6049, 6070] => 0.9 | 52.5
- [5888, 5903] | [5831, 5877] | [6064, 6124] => 2.2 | 52.9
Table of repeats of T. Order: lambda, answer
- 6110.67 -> 49.3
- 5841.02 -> 57.3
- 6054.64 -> 54.8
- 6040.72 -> 49.6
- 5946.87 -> 49.6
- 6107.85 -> 53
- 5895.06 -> 44.2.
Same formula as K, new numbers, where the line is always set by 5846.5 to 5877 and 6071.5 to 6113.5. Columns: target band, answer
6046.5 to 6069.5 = -0.6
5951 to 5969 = 0.8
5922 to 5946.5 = 0.7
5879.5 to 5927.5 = 2.1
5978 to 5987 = 0.2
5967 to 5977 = 0.1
